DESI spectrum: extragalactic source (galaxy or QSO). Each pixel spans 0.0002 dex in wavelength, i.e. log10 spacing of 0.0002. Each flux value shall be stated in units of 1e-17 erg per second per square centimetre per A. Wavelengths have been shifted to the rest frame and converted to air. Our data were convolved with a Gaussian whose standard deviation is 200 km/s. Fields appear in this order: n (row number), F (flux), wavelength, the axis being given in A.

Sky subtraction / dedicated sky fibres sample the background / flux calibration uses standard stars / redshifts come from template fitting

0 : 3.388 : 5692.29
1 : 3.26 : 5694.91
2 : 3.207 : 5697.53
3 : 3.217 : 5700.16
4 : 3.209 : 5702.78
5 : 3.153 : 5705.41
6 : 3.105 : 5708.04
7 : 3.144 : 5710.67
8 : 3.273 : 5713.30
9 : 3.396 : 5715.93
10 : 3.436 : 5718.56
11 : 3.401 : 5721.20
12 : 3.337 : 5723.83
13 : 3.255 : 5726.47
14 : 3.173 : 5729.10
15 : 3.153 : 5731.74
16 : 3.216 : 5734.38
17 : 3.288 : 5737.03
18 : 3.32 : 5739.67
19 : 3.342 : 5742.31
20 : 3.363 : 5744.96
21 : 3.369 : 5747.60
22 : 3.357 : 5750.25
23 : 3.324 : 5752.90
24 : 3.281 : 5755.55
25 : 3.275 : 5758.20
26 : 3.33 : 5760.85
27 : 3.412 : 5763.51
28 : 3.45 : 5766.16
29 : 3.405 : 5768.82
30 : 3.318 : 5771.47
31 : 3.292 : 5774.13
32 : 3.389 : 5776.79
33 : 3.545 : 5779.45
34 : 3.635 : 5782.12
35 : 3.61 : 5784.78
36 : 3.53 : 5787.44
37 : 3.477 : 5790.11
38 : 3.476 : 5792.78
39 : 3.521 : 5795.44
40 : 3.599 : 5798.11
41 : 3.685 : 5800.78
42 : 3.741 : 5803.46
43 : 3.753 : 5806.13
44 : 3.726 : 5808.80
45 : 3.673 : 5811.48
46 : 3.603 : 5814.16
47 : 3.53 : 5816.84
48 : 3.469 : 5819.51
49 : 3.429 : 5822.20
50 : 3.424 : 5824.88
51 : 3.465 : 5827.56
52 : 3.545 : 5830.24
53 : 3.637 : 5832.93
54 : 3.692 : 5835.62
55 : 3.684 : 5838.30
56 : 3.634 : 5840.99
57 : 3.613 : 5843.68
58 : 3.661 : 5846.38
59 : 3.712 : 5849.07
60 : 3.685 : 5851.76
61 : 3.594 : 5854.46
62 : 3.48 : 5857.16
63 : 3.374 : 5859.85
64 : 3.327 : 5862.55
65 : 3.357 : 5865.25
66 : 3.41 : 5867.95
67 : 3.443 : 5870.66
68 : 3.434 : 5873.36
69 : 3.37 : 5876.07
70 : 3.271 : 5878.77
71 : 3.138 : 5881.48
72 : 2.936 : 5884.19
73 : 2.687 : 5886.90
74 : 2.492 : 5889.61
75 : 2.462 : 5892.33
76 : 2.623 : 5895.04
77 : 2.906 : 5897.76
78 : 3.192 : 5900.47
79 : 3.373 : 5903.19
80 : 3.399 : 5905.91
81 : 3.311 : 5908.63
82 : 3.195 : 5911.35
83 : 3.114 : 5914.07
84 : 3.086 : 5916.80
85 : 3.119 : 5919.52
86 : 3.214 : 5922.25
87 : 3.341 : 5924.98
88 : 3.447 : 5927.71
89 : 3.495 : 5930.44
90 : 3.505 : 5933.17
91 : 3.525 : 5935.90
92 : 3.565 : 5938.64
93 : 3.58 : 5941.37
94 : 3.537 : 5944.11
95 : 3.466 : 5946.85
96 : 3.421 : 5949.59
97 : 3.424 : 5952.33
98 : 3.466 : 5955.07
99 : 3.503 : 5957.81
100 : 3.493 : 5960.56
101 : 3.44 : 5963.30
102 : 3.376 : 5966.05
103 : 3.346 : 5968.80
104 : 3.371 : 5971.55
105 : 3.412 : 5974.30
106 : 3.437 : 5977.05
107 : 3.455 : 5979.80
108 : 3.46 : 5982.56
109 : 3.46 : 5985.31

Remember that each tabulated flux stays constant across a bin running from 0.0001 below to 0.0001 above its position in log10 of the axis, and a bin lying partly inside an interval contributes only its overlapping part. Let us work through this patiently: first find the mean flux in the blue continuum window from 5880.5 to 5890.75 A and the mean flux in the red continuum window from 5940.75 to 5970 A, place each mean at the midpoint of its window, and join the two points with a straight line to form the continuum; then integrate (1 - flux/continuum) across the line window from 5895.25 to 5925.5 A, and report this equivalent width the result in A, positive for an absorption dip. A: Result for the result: -1.4 A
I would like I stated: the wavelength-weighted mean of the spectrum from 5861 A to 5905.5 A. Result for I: 3.1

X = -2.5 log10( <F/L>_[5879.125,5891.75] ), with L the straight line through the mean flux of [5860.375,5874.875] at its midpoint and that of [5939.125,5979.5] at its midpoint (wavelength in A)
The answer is 0.202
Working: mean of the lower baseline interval 3.39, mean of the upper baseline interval 3.45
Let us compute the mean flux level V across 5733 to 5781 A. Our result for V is 3.35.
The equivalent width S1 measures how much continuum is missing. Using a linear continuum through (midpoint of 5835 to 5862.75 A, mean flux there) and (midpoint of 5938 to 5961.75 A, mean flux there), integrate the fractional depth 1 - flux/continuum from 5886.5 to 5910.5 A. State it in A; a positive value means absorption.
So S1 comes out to 4.00 A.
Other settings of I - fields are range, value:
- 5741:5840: 3.5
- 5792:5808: 3.64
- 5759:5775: 3.37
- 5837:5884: 3.47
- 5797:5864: 3.59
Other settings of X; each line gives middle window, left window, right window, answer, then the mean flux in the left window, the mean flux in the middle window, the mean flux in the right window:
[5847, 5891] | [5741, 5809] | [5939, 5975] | 0.051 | 3.47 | 3.3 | 3.45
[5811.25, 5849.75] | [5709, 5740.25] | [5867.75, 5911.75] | -0.137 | 3.28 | 3.58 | 3.09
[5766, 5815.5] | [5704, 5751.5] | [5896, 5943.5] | -0.082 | 3.28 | 3.55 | 3.31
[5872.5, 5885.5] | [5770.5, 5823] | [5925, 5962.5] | 0.095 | 3.55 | 3.22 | 3.49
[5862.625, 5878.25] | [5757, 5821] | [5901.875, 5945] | 0.011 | 3.52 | 3.39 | 3.36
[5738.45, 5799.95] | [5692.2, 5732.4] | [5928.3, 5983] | -0.038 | 3.25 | 3.42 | 3.46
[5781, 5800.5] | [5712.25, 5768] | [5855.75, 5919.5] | -0.094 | 3.32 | 3.56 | 3.15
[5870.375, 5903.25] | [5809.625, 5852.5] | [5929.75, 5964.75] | 0.182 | 3.59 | 3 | 3.49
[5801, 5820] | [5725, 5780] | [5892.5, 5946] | -0.108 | 3.32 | 3.65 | 3.27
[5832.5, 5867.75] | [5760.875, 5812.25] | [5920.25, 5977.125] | -0.021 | 3.53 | 3.57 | 3.44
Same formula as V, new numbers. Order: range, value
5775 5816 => 3.59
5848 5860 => 3.59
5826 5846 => 3.61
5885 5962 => 3.25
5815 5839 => 3.54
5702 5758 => 3.28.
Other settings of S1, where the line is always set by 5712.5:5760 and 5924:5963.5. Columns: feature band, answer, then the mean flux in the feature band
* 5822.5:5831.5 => -0.2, 3.48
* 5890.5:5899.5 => 2.0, 2.68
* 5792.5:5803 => -0.7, 3.59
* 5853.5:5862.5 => -0.1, 3.46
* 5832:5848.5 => -1.3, 3.66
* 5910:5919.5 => 0.9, 3.13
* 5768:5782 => -0.3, 3.41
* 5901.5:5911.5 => 0.4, 3.33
